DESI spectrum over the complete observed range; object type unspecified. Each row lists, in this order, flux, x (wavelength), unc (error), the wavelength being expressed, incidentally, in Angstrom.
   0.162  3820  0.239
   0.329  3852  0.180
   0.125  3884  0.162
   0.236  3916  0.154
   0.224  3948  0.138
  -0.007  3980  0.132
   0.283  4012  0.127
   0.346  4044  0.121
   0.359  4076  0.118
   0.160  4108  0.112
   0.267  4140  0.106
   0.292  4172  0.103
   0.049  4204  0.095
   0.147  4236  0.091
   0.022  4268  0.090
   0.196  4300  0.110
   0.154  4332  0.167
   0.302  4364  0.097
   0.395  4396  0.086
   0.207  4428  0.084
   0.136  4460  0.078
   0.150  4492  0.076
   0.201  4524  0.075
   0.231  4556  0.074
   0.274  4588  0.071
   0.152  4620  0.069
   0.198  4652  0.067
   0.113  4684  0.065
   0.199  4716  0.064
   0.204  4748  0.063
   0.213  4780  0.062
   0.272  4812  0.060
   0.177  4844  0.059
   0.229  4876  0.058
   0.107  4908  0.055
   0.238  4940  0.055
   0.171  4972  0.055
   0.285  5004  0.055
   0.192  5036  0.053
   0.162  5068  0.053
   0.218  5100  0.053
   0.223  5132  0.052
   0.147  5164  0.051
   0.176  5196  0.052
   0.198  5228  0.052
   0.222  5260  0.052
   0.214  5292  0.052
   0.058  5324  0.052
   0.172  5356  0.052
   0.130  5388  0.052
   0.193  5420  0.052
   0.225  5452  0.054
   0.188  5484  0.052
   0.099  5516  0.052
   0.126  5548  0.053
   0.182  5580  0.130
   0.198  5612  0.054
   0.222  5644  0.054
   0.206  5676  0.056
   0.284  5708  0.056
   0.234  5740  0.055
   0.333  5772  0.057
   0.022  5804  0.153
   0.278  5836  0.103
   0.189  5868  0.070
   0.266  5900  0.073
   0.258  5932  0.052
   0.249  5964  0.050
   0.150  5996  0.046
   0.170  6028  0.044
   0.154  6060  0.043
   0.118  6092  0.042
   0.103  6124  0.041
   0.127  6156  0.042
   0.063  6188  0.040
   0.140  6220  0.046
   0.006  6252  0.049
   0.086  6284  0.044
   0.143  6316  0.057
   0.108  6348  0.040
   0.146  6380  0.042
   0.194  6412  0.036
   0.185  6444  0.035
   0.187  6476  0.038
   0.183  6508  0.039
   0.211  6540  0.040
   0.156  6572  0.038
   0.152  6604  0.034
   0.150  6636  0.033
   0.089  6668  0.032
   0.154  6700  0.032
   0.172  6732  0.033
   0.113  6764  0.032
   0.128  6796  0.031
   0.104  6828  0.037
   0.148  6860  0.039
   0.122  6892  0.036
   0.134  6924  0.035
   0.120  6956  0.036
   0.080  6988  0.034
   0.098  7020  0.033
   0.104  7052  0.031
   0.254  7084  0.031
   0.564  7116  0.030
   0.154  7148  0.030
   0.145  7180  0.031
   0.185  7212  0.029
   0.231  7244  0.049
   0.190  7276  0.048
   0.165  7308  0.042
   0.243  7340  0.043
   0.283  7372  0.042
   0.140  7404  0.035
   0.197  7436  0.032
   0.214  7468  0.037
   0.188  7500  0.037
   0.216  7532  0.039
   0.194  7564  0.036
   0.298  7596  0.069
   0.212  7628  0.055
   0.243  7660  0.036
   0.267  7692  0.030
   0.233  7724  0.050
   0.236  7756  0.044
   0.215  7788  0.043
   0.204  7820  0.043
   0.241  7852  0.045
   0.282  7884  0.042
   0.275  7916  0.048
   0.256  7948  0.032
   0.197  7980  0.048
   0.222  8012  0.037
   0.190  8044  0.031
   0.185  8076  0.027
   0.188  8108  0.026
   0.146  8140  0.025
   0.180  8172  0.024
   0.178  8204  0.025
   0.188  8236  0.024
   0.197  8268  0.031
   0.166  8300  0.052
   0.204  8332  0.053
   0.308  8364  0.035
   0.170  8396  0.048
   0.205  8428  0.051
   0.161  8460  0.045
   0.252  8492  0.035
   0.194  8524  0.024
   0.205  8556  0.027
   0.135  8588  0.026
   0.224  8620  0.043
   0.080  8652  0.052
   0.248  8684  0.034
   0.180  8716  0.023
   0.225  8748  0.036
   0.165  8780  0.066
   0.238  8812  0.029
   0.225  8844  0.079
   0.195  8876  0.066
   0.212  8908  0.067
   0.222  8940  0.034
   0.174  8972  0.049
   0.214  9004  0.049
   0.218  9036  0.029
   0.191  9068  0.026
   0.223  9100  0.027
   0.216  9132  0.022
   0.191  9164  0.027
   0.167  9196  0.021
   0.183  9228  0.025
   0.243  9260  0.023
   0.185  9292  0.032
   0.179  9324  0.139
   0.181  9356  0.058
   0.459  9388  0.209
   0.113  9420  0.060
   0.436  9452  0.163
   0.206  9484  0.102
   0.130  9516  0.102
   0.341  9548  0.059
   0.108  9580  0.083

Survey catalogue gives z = 0.905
